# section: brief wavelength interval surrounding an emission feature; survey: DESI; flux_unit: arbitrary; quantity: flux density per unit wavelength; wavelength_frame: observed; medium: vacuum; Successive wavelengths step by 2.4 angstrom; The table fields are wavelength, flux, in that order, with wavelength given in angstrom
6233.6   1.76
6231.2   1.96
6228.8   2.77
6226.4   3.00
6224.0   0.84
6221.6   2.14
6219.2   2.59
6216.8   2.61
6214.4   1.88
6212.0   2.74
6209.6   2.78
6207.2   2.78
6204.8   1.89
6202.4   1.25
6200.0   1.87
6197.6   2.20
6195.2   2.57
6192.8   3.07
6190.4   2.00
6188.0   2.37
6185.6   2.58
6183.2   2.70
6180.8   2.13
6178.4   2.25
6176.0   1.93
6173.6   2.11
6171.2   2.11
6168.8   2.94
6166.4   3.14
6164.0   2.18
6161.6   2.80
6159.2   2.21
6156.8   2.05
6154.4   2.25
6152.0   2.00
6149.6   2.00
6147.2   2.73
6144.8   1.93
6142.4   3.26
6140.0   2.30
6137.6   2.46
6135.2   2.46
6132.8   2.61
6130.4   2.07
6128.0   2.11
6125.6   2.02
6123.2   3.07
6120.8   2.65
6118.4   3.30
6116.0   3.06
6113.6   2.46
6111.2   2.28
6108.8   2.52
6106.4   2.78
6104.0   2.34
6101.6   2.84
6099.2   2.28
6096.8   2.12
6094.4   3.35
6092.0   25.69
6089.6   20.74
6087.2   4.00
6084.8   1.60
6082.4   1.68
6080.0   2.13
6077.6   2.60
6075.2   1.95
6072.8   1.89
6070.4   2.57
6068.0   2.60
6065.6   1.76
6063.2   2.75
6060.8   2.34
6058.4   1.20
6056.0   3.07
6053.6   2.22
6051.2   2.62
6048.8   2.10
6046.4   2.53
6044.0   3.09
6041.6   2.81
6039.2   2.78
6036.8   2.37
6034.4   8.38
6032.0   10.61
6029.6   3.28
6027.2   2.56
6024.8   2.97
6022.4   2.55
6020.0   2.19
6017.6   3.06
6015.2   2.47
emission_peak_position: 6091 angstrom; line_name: [O III]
